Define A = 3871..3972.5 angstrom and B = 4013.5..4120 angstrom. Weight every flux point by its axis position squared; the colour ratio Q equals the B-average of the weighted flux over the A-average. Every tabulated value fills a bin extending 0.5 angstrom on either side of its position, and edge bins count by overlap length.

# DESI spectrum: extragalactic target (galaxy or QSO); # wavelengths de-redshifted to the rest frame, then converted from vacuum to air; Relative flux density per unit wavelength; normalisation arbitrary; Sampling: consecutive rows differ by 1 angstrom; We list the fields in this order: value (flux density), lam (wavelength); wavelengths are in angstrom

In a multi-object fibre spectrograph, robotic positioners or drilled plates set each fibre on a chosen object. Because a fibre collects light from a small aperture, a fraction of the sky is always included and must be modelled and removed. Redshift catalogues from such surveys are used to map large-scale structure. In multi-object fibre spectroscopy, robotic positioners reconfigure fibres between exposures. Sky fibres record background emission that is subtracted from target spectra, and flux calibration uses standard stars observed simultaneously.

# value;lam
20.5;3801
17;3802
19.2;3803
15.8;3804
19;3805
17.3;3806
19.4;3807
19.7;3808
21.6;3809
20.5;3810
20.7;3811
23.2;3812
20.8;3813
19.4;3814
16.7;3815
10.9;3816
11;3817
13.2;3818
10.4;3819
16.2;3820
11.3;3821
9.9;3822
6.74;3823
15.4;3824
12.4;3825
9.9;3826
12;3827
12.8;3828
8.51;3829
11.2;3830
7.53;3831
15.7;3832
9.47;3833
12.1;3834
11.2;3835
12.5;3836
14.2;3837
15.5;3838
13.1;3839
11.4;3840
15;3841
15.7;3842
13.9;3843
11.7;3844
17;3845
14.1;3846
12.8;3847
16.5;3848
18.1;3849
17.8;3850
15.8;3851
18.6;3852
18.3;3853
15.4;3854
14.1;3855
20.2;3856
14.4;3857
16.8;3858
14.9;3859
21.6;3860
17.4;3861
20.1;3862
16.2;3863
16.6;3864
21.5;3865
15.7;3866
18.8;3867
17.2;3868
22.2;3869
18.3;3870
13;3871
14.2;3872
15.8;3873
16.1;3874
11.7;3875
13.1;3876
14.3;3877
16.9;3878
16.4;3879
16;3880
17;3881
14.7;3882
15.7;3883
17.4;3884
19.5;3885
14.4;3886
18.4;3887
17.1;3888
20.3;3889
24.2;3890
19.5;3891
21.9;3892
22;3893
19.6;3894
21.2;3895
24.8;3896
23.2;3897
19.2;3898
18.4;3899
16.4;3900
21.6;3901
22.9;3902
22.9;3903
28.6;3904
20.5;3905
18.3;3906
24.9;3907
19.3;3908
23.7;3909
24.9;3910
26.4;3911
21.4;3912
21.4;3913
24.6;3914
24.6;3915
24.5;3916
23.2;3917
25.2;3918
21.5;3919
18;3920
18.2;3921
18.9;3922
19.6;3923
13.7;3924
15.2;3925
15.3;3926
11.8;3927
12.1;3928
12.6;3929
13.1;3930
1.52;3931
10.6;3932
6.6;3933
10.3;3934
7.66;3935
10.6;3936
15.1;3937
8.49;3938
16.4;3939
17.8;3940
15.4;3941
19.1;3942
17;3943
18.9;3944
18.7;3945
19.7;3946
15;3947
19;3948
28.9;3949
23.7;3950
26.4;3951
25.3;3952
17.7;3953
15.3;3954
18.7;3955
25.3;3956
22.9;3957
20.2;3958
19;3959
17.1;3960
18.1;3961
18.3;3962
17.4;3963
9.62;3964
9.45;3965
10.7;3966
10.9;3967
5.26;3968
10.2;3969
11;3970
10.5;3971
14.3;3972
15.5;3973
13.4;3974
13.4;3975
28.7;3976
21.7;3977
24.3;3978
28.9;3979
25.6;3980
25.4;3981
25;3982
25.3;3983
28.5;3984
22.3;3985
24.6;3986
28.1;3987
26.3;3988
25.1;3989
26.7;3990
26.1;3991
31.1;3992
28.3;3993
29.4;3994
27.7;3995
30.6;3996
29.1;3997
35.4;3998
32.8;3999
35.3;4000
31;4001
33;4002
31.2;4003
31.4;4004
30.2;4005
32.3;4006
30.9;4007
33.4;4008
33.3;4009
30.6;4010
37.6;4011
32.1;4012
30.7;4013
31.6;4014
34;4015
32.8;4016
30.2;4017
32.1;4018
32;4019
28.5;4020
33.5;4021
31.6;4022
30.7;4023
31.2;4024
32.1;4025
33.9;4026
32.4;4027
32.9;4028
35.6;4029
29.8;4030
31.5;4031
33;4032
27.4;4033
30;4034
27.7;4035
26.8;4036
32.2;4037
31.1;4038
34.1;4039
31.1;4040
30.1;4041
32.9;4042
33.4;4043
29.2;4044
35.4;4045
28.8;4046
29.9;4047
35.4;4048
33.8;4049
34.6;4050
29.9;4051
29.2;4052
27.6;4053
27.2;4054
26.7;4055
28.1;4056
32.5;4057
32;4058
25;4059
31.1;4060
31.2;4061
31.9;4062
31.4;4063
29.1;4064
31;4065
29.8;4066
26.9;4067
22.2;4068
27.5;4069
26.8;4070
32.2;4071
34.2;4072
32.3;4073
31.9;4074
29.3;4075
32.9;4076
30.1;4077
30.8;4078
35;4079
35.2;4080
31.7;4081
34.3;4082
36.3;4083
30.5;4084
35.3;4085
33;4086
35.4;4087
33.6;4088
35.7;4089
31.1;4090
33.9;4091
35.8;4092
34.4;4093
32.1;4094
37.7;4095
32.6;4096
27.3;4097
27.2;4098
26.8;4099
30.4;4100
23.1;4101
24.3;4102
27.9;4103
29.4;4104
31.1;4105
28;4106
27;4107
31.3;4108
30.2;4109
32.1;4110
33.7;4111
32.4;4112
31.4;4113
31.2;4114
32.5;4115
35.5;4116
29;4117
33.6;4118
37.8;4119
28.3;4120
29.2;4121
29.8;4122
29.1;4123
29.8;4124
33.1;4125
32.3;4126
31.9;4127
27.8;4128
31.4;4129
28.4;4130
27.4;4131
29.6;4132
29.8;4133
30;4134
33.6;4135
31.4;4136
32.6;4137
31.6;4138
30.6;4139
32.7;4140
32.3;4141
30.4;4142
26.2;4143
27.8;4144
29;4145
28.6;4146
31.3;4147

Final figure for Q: 1.91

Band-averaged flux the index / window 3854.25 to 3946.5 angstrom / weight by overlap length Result 17.8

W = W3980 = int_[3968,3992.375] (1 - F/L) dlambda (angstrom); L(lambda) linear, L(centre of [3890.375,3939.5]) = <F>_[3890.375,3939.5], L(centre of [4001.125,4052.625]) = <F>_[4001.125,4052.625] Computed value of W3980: 4.25 angstrom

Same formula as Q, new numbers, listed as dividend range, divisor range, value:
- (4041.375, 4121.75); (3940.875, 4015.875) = 1.38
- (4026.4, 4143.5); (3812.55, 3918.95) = 2.02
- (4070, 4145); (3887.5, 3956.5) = 1.81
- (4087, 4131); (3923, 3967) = 2.11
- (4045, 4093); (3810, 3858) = 2.48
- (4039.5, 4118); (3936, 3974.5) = 1.98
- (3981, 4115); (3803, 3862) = 2.28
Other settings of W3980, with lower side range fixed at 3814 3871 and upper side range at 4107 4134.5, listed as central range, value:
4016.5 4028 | -3.0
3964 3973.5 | 4.9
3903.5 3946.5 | 3.9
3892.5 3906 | -2.7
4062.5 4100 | -4.0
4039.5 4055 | -2.6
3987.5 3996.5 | -1.7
